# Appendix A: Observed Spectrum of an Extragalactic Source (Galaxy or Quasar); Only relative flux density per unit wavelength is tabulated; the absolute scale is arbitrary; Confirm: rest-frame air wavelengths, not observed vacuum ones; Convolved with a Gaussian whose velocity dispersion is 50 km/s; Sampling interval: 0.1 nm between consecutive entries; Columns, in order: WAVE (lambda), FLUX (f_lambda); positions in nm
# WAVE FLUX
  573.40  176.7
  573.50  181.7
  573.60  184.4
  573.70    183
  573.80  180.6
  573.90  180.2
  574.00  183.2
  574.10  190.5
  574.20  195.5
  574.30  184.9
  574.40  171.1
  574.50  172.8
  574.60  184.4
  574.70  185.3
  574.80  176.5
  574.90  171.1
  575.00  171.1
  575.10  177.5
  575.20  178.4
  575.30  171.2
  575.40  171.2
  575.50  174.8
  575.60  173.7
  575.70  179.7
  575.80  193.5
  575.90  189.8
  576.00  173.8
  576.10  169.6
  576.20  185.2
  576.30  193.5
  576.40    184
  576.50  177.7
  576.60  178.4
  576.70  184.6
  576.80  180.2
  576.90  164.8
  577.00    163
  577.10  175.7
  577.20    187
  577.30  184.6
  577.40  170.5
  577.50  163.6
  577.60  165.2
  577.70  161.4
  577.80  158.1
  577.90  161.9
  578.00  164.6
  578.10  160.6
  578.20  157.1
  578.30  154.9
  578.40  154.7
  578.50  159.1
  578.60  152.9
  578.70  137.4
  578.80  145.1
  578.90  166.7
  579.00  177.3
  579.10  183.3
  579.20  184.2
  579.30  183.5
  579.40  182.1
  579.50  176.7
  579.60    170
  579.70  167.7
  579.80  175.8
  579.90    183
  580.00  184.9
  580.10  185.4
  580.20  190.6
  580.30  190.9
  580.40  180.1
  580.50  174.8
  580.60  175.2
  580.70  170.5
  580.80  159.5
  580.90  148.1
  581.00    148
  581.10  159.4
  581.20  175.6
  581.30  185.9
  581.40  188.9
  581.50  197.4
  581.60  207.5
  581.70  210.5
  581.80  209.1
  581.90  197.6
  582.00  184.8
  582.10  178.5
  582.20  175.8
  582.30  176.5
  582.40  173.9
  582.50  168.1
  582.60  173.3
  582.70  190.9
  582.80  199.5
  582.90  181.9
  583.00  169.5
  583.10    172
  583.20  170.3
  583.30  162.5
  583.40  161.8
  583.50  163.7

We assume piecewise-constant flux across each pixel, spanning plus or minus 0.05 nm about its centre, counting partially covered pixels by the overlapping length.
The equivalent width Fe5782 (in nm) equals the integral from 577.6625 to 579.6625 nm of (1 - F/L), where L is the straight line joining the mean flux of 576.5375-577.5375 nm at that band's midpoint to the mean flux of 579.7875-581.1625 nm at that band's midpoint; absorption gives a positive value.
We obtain 0.11 nm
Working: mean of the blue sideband 175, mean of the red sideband 173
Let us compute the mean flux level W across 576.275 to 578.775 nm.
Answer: 167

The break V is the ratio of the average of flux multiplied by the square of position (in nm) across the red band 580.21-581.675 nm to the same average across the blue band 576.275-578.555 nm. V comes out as 1.06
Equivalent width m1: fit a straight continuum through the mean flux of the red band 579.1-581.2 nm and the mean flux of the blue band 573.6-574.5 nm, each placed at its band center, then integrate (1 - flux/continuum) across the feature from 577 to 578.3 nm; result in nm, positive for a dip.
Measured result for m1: 0.08 nm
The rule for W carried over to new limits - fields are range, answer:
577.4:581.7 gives 171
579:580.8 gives 179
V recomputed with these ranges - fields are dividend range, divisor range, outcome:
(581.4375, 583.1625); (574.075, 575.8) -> 1.07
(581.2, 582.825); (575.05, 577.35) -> 1.07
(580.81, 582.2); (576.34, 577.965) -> 1.08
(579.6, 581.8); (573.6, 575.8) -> 1.02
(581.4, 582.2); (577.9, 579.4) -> 1.21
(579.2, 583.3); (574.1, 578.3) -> 1.04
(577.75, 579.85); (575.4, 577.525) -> 0.93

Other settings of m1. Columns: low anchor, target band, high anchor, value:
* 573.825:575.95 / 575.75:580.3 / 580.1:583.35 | 0.18 nm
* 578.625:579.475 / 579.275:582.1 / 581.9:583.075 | -0.10 nm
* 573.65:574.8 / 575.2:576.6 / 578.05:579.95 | -0.02 nm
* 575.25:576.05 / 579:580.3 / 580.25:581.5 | -0.05 nm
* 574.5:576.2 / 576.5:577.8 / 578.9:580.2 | 0.04 nm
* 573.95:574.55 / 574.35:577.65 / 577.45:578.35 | -0.09 nm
